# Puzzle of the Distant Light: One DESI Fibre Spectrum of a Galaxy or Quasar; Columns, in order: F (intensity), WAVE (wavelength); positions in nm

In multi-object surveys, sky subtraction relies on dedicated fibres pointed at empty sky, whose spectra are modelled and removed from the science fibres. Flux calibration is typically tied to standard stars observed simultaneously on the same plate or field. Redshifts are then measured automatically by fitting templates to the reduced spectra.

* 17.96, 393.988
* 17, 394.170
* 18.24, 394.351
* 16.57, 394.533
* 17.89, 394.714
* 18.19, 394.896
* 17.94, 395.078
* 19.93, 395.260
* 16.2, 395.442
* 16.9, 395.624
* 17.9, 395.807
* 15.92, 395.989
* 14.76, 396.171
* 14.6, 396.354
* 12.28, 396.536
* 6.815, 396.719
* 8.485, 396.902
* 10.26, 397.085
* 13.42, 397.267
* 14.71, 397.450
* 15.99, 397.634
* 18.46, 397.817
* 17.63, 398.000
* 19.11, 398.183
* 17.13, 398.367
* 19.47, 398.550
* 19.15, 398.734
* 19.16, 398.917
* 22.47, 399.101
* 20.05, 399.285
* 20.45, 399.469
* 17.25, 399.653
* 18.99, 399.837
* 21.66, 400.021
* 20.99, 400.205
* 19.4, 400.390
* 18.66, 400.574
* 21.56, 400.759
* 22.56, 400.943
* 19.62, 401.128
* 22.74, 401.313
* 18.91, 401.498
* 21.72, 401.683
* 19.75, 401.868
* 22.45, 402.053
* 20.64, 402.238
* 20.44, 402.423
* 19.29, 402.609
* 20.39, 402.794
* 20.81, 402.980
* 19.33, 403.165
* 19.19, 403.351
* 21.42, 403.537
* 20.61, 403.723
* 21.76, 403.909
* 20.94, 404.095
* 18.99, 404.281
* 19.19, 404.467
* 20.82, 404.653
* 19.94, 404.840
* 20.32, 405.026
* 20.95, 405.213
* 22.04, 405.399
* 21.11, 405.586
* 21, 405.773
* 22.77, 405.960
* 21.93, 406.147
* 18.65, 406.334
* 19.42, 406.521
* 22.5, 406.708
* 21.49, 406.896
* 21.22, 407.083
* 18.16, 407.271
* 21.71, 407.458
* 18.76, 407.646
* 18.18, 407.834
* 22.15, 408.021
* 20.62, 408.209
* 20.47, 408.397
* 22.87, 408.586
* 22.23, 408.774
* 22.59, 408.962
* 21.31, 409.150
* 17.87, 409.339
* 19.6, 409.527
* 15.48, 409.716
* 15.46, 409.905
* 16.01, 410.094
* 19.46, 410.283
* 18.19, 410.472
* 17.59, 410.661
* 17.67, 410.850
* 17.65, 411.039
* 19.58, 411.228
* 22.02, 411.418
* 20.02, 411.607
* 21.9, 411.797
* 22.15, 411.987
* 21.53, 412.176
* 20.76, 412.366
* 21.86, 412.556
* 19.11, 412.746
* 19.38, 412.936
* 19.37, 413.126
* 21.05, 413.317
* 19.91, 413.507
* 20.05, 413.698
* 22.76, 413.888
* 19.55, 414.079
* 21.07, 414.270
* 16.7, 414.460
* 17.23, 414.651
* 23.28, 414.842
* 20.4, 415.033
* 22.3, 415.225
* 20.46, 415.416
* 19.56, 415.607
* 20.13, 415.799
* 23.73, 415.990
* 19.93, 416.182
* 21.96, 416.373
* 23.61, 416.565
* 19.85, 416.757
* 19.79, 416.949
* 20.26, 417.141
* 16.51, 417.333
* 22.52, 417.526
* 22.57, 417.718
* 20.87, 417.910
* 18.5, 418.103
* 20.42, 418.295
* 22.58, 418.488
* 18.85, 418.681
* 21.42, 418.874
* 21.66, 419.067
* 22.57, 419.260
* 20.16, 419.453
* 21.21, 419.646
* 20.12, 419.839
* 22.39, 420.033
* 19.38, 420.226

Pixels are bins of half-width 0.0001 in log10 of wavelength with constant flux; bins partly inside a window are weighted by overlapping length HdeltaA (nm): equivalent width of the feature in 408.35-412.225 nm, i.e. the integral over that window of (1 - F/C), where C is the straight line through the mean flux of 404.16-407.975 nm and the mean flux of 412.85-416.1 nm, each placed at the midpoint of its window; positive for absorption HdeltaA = 0.17 nm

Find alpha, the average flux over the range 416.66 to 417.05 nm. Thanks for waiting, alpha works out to 19.8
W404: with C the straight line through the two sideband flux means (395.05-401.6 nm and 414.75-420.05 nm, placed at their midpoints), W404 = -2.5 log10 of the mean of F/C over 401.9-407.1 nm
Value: -0.11 mag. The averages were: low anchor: 17.6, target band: 20.7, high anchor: 21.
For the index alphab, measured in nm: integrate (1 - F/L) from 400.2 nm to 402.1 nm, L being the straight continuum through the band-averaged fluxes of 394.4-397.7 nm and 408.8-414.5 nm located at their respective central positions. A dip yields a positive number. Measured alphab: -0.49 nm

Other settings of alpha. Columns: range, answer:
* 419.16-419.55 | 21.4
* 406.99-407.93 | 19.6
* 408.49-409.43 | 21.4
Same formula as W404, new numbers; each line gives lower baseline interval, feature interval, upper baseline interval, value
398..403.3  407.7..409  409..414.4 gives -0.08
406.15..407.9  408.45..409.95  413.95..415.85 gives 0.02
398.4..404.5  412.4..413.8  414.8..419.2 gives 0.03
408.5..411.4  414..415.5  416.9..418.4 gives -0.02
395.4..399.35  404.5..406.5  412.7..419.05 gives -0.16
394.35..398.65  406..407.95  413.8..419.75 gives -0.11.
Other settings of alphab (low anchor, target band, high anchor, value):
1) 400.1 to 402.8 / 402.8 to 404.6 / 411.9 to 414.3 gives 0.03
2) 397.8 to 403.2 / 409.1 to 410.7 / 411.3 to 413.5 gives 0.22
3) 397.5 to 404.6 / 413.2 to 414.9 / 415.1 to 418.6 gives 0.05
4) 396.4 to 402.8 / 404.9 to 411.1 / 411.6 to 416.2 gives -0.10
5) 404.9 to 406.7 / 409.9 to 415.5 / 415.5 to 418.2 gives 0.25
